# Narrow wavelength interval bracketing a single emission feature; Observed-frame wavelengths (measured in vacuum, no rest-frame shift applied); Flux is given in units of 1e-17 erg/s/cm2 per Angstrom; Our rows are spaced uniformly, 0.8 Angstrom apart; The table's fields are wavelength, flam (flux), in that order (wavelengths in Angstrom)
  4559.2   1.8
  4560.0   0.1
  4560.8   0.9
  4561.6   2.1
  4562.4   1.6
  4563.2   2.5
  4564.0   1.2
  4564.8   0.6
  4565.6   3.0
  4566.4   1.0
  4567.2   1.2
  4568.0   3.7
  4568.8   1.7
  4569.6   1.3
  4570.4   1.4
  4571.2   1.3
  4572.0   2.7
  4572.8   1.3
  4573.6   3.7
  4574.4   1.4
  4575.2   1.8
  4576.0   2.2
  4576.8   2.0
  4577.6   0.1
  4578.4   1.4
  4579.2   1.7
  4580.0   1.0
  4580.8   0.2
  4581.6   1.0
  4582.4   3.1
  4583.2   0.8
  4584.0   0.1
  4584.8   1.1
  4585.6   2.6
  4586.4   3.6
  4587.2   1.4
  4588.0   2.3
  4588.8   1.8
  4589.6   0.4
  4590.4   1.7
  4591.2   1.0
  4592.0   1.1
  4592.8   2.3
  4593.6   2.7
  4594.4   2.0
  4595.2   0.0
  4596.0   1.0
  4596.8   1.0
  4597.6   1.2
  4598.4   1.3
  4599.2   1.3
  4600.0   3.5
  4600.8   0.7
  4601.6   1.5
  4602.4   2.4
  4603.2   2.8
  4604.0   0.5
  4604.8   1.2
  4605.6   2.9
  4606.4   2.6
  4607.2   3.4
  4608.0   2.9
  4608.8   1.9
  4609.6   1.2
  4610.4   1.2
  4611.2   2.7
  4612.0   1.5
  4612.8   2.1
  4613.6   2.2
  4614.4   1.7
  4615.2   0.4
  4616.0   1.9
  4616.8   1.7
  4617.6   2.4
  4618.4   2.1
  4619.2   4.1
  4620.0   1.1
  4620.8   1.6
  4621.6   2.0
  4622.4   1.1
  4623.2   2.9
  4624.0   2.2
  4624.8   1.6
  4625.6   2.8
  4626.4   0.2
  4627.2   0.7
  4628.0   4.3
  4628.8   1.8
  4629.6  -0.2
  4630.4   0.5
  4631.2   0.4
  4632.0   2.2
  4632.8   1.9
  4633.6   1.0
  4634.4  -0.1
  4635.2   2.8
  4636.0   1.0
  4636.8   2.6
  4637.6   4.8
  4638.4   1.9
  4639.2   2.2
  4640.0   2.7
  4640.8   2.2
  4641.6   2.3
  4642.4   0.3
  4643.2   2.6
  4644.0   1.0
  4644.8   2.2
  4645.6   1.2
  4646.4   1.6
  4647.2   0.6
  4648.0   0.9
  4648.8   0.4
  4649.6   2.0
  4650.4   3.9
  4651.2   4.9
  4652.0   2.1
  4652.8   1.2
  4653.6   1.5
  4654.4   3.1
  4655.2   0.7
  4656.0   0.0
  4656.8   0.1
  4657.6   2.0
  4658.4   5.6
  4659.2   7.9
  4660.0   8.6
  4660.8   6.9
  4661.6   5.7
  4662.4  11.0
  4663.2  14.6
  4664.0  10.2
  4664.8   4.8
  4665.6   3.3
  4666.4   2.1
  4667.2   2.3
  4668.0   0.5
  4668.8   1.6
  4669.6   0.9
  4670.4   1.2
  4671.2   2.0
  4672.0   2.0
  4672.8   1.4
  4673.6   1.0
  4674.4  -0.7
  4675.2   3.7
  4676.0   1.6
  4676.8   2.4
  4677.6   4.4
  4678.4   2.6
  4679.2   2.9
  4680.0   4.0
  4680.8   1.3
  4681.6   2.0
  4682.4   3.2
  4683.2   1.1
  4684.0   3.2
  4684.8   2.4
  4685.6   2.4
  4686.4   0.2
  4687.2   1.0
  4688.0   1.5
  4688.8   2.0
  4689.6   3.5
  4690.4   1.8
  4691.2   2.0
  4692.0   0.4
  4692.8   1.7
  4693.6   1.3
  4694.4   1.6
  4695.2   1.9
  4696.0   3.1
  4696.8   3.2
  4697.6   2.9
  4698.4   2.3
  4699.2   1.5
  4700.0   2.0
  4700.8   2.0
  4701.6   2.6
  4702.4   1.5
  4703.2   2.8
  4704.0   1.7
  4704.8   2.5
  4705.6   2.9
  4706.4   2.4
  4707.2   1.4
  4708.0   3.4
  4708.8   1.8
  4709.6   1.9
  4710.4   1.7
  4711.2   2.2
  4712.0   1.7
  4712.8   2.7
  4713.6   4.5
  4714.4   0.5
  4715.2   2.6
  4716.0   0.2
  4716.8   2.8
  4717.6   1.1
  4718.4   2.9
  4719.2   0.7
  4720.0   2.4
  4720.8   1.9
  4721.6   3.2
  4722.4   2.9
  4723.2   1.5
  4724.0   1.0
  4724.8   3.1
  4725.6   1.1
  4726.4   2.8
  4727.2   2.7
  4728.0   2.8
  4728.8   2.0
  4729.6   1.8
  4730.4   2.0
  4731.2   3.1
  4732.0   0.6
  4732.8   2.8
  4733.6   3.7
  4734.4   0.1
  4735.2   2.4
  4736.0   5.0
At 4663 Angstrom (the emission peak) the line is [O II] 3727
